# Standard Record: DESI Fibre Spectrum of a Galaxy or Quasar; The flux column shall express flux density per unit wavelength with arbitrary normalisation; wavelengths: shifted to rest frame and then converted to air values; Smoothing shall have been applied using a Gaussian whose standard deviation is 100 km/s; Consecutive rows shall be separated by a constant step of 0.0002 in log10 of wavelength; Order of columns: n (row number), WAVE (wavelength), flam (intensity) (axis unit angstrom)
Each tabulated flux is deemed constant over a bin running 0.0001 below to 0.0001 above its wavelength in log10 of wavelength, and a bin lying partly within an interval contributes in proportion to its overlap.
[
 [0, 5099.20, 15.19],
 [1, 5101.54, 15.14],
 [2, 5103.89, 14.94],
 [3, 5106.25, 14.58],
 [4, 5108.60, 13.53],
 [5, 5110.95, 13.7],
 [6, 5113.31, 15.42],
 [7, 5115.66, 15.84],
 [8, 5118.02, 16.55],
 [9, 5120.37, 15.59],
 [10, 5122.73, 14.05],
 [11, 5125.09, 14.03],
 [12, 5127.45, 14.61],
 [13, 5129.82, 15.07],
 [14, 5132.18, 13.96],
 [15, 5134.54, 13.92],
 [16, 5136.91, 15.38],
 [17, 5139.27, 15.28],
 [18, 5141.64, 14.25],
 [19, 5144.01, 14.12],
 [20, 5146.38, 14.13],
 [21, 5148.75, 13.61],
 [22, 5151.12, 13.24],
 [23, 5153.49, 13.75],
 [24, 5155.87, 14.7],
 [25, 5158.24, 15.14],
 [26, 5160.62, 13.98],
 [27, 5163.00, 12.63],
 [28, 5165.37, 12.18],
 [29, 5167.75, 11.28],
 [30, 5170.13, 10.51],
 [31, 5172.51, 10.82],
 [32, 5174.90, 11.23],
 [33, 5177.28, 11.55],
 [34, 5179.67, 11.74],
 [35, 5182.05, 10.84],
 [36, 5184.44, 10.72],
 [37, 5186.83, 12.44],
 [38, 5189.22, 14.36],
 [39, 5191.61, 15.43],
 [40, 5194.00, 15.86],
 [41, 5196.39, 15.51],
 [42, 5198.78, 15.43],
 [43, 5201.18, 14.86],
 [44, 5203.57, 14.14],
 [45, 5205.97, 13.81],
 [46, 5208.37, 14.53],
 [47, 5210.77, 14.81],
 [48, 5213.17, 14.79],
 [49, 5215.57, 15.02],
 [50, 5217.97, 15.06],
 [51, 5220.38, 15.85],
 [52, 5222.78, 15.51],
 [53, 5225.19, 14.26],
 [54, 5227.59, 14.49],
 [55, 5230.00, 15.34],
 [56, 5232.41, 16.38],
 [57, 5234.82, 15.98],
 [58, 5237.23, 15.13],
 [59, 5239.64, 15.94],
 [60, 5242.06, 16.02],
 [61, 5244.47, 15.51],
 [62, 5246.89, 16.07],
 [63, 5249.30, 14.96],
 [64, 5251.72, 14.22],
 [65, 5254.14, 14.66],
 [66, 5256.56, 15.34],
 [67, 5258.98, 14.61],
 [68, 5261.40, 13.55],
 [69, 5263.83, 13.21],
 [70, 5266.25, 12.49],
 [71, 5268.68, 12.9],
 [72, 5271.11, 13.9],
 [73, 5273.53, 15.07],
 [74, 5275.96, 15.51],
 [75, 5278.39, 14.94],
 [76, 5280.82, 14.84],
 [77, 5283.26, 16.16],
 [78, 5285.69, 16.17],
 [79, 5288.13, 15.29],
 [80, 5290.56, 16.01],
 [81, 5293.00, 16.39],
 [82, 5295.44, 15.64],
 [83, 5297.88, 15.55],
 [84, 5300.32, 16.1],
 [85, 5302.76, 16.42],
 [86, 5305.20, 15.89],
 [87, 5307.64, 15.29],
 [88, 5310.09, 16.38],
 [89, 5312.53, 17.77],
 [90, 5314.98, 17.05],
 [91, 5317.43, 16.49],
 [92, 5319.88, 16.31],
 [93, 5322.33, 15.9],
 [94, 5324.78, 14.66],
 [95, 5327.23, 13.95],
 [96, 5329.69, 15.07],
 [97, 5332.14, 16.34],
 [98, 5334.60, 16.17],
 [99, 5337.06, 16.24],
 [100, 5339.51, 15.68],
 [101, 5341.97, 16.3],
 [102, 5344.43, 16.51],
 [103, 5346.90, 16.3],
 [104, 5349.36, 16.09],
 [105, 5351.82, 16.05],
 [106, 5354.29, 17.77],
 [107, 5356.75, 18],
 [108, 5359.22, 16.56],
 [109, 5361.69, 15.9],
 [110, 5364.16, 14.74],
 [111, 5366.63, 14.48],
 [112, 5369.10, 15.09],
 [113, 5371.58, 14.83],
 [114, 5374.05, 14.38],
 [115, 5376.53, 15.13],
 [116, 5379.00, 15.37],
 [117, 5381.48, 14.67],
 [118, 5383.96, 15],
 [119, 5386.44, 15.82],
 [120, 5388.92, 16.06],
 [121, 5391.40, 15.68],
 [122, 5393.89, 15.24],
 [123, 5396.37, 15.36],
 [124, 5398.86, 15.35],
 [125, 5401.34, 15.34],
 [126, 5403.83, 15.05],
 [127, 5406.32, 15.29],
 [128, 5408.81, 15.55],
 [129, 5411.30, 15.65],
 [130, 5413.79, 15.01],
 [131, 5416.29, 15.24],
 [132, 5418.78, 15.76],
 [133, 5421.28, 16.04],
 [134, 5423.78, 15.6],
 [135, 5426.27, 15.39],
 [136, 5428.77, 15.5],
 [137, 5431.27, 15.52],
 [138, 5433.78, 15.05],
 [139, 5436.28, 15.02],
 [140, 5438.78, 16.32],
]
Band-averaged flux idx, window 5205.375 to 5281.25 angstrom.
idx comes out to 14.8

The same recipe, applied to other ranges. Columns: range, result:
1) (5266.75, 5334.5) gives 15.6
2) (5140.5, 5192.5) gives 12.8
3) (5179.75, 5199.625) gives 13.7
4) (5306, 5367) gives 16.1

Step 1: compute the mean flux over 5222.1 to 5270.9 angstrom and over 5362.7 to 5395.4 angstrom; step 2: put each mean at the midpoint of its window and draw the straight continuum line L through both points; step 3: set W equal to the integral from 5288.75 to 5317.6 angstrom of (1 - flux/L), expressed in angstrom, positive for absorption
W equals -2.5 angstrom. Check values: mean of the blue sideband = 14.8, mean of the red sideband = 15.1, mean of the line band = 16.2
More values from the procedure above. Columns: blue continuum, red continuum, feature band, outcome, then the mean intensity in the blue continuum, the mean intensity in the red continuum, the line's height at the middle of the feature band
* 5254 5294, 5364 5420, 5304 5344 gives -2.72 angstrom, 14.8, 15.2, 15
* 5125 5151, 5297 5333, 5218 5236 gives -0.26 angstrom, 14.4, 15.9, 15.2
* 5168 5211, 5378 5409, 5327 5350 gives -1.82 angstrom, 13.2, 15.4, 14.8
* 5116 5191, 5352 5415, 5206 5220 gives -0.84 angstrom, 13.4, 15.5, 14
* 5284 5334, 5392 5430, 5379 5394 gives 0.13 angstrom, 15.9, 15.4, 15.6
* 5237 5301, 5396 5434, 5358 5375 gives 0.16 angstrom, 15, 15.4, 15.3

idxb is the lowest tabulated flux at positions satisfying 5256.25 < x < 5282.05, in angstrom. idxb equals 12.49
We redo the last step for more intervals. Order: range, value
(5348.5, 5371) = 14.48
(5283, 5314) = 15.29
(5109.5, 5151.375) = 13.24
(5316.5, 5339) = 13.95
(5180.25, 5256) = 10.72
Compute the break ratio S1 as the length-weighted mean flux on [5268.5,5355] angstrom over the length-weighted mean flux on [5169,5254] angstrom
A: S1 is 1.11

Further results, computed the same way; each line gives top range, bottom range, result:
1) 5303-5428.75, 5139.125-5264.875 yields 1.11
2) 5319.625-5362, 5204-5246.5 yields 1.06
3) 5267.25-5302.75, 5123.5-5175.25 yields 1.13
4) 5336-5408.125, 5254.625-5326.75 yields 1.02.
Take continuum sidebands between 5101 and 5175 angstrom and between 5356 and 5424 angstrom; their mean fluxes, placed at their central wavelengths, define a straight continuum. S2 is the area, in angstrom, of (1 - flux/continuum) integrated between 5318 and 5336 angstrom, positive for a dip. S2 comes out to -0.56 angstrom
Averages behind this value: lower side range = 14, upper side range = 15.4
